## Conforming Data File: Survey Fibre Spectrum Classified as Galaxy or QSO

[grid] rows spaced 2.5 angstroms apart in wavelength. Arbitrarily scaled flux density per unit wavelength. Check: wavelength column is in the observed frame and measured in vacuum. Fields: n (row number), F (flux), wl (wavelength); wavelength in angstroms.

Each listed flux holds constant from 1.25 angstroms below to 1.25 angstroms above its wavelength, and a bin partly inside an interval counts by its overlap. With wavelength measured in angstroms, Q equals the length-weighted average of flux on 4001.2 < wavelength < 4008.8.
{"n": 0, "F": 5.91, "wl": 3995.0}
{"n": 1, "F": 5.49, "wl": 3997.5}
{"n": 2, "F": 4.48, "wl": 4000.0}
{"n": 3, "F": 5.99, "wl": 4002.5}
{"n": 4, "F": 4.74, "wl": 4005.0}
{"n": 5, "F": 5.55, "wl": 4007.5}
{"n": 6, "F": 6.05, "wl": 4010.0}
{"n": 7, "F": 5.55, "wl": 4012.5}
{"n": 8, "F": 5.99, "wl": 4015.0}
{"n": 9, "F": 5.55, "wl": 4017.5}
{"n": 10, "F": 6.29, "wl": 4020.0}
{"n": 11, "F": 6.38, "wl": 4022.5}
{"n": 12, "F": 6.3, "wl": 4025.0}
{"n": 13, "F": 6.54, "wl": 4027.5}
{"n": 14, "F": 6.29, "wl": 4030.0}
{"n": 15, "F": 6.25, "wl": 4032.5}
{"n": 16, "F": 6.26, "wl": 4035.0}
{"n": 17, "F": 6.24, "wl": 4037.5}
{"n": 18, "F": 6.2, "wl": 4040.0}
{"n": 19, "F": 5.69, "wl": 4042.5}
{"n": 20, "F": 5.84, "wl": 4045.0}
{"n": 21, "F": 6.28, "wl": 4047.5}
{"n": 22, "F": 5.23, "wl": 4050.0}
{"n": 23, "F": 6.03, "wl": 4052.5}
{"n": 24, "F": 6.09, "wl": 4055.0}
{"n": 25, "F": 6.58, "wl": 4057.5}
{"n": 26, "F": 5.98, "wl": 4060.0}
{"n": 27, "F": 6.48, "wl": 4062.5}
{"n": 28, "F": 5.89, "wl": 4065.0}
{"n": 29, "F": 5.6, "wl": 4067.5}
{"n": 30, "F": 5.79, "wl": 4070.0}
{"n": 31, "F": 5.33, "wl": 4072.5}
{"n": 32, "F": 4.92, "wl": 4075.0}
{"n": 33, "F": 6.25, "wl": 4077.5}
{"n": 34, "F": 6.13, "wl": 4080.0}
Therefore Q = 5.42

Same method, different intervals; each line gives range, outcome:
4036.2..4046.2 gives 5.99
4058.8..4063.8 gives 6.23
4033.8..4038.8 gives 6.25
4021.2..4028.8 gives 6.41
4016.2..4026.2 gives 6.13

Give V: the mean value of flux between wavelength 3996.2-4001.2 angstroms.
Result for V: 5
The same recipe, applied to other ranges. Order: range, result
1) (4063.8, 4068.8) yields 5.74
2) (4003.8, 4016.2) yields 5.58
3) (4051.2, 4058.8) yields 6.23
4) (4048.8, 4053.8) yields 5.64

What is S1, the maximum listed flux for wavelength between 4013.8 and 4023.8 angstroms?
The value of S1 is 6.38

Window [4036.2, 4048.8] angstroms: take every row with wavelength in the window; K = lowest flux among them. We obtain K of 5.69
